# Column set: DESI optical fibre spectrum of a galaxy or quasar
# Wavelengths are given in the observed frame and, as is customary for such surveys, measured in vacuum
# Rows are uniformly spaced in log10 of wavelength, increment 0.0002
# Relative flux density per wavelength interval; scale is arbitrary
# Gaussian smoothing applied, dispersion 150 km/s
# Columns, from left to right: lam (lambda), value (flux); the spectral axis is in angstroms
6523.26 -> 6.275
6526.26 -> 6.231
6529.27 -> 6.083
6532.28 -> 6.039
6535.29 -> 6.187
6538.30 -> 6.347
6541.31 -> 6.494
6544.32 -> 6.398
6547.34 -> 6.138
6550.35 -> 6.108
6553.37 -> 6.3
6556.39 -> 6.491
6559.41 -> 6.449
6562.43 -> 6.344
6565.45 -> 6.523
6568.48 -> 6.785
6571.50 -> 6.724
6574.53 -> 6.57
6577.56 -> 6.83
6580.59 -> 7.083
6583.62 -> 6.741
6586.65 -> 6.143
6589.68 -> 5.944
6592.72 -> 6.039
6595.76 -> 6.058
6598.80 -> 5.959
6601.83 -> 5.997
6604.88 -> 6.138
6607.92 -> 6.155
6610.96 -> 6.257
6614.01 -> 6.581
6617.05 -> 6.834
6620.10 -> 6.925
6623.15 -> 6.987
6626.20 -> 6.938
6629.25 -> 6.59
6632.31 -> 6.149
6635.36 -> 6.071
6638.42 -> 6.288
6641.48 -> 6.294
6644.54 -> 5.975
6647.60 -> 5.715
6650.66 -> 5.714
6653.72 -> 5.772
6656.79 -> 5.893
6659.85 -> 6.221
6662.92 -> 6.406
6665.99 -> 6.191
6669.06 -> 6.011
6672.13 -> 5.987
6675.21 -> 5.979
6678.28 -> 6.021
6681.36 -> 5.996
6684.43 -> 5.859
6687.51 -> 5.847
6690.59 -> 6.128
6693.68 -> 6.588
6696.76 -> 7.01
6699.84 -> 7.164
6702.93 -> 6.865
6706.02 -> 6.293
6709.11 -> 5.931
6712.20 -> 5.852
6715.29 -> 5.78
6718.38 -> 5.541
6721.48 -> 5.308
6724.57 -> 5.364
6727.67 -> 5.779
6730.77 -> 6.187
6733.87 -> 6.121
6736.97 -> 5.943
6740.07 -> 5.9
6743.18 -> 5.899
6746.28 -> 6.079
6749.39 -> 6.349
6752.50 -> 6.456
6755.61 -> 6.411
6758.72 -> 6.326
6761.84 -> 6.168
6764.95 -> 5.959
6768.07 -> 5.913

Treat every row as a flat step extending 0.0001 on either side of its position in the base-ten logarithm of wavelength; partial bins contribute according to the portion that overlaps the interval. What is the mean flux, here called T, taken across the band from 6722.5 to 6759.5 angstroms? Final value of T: 6.05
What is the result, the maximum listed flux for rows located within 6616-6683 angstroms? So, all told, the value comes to 6.987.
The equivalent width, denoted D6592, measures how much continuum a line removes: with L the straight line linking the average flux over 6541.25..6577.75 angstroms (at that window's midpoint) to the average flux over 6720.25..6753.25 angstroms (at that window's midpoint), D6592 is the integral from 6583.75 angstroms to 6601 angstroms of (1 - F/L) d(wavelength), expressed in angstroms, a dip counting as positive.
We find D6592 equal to 0.8 angstroms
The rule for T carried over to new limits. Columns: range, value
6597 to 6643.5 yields 6.4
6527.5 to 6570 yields 6.33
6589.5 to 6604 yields 6.01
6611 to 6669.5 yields 6.3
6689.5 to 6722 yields 6.25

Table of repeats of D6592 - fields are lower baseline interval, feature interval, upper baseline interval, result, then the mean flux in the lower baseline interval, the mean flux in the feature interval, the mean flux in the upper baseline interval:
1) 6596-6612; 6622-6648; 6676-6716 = -0.85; 6.09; 6.35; 6.26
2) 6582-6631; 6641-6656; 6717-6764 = 0.96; 6.39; 5.87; 5.99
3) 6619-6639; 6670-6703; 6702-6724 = -1.01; 6.57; 6.28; 5.89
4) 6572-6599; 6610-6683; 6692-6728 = 0.39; 6.41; 6.24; 6.13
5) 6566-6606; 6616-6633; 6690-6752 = -1.22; 6.39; 6.76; 6.11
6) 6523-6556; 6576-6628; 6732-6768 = -1.98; 6.24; 6.45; 6.14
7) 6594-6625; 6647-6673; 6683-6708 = 1.75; 6.39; 6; 6.46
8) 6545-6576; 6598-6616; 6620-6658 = 0.31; 6.44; 6.21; 6.23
